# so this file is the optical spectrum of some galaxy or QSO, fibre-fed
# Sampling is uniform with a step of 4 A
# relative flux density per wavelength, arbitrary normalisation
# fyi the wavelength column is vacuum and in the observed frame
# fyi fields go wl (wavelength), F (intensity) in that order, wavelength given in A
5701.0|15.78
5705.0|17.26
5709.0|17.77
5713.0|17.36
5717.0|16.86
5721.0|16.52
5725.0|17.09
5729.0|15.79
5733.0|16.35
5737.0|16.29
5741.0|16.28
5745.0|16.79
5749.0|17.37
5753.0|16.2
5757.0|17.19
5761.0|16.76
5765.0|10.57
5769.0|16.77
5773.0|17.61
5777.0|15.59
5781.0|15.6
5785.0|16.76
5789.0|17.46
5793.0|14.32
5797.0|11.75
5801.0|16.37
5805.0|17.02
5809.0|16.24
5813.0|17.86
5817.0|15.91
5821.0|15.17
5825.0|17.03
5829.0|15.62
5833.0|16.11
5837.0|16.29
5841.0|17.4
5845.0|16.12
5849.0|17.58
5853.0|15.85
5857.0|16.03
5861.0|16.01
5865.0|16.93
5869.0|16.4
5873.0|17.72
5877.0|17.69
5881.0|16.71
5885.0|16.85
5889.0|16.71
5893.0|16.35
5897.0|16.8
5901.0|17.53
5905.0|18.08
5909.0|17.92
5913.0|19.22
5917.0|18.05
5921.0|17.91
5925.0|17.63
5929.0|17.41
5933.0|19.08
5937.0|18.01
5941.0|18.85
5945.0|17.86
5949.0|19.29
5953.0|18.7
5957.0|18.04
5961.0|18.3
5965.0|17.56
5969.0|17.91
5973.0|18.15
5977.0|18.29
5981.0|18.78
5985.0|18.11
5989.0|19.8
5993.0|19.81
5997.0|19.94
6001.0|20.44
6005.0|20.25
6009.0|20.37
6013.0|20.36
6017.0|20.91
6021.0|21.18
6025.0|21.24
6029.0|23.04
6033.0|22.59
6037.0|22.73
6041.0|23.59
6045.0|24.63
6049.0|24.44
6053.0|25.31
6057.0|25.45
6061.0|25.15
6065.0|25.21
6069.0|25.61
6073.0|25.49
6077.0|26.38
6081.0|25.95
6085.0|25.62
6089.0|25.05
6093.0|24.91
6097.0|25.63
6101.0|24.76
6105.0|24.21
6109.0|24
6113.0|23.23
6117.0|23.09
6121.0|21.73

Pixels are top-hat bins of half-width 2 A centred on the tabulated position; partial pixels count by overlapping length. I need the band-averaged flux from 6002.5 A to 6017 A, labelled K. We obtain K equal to 20.4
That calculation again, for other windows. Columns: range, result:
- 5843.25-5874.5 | 16.6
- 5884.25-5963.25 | 17.9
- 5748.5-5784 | 15.9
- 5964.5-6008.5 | 19.1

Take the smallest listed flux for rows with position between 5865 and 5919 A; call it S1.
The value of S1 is 16.35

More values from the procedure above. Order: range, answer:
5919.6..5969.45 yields 17.41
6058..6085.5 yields 25.15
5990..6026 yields 19.81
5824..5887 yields 15.62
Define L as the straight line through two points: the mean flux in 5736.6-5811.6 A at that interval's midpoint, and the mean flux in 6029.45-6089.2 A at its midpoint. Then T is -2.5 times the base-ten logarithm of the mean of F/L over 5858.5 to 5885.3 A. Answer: 0.13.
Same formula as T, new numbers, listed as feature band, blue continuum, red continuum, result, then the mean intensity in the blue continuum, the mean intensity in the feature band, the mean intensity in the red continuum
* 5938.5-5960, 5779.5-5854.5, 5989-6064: 0.08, 16.1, 18.5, 22.3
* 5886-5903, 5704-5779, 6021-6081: 0.20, 16.4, 16.8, 24.3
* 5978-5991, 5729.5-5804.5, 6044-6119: 0.18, 15.9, 18.9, 25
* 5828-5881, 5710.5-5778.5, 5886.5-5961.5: 0.05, 16.3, 16.6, 18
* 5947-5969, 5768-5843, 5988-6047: 0.09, 16.1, 18.3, 21.4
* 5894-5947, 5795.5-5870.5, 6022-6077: 0.08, 16.2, 18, 24.2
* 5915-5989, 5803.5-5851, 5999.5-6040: 0.08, 16.5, 18.3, 21.4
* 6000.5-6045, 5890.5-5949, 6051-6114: 0.04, 17.9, 21.7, 25.2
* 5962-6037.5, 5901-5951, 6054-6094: 0.10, 18.2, 20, 25.5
